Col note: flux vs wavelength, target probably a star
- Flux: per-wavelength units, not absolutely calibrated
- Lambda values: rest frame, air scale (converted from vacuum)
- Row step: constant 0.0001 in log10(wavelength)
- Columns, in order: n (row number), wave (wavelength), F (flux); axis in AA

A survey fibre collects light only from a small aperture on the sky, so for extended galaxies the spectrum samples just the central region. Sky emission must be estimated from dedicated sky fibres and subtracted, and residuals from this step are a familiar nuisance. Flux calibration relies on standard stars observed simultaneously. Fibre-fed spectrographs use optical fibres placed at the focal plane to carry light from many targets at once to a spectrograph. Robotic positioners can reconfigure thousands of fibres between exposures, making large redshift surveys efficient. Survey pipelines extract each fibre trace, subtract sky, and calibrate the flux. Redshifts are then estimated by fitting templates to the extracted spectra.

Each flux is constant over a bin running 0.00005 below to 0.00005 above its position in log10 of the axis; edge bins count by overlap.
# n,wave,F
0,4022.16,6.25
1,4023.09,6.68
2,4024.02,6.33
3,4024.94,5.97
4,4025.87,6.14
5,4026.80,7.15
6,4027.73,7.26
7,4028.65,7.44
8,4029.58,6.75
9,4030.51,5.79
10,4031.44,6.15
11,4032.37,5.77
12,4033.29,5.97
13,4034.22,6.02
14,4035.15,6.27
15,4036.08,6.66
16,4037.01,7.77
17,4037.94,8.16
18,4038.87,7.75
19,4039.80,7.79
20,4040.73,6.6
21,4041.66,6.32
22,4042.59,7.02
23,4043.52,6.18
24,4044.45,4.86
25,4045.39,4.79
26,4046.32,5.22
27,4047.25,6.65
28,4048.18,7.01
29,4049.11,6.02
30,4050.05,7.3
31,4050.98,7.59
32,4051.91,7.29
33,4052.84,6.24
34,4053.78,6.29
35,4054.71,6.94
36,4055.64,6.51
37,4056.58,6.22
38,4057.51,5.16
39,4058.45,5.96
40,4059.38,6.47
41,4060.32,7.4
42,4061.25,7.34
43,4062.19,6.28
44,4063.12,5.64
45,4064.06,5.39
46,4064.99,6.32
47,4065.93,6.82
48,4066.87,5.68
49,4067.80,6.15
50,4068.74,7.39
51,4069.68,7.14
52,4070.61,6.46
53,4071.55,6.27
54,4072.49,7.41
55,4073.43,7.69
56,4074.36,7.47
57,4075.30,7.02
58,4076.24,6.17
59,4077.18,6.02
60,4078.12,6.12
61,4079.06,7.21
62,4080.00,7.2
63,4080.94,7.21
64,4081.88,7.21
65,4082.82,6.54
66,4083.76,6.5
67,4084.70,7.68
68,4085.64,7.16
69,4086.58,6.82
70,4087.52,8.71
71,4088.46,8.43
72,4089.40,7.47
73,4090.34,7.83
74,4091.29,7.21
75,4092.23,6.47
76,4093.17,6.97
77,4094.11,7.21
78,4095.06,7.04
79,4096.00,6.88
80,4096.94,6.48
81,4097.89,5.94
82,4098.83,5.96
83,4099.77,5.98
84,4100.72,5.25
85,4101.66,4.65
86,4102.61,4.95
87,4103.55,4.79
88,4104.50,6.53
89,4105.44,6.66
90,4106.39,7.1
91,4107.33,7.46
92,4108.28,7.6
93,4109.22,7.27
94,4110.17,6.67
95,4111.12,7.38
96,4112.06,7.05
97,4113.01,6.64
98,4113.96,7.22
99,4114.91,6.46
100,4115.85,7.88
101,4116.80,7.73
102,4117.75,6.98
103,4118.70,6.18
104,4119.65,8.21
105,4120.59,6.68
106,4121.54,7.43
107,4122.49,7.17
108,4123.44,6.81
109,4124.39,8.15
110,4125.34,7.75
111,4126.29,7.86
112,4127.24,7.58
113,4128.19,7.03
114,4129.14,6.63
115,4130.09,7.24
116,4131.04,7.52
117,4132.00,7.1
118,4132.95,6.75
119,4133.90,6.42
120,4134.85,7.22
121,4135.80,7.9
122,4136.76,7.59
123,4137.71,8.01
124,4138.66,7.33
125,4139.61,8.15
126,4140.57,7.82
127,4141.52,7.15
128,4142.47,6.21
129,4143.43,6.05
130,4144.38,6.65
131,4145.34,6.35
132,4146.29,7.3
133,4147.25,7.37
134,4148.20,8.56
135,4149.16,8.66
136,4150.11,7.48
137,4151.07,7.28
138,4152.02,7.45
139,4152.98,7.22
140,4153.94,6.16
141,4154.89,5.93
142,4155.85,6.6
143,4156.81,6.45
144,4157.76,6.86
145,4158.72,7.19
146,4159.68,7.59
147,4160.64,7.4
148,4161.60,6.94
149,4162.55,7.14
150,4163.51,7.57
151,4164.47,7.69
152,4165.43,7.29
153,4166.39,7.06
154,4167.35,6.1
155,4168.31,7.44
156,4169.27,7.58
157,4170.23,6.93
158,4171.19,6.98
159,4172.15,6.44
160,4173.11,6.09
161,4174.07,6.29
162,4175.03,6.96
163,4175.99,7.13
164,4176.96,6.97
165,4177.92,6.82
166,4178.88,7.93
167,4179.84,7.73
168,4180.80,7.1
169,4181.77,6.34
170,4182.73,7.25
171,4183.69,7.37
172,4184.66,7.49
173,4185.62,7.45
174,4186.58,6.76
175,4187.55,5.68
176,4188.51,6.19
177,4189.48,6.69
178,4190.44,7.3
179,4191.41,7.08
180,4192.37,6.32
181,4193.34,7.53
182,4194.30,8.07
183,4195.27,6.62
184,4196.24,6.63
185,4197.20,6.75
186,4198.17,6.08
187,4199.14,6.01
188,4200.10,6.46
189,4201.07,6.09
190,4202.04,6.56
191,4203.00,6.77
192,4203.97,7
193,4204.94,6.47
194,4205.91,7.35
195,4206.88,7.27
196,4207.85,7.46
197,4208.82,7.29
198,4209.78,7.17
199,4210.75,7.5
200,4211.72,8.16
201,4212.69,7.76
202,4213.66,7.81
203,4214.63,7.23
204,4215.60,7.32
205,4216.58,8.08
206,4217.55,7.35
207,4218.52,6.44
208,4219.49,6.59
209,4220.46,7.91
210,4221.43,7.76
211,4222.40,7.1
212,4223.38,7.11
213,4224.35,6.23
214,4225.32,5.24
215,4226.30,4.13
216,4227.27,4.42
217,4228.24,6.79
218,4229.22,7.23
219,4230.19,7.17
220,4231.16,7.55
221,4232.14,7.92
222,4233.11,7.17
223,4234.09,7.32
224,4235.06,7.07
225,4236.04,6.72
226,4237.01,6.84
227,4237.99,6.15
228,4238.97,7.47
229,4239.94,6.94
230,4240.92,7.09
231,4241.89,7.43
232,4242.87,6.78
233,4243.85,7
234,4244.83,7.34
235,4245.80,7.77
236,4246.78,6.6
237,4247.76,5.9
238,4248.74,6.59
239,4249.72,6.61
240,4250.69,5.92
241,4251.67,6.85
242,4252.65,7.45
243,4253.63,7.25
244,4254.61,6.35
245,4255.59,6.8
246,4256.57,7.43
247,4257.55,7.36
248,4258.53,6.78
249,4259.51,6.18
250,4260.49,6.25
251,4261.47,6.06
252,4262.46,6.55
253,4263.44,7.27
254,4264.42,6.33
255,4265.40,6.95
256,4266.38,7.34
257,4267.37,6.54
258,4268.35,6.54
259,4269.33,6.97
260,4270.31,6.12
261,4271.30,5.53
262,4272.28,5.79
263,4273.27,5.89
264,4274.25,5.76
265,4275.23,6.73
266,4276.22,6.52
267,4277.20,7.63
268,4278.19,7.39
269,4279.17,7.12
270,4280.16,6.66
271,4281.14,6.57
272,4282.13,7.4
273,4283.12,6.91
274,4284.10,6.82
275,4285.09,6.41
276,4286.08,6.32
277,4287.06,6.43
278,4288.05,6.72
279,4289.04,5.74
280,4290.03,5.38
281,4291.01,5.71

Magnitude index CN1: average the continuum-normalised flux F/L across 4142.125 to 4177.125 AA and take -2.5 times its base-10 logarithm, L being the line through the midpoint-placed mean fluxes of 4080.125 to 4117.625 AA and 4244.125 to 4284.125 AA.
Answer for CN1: -0.03 mag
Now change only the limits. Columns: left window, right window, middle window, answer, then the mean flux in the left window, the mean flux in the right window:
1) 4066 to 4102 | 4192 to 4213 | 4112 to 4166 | -0.05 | 6.82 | 6.97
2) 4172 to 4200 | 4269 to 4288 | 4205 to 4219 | -0.10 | 6.86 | 6.58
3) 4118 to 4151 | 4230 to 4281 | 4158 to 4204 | 0.03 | 7.3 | 6.8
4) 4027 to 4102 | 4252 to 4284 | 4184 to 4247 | -0.04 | 6.66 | 6.7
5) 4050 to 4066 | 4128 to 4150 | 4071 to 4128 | -0.01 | 6.48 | 7.27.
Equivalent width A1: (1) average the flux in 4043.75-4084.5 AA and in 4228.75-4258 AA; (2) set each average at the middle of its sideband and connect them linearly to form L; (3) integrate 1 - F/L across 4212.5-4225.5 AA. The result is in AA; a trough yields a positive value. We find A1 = -0.4 AA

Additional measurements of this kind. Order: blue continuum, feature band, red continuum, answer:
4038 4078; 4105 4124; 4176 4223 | -1.08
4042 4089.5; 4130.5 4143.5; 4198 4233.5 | -0.92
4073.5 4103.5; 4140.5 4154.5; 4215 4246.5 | -0.69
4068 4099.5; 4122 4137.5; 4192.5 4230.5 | -0.78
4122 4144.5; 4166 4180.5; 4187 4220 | 0.27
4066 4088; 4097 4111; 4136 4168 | 1.55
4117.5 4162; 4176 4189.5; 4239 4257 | 0.16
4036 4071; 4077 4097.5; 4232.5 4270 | -1.62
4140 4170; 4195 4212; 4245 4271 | 0.17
